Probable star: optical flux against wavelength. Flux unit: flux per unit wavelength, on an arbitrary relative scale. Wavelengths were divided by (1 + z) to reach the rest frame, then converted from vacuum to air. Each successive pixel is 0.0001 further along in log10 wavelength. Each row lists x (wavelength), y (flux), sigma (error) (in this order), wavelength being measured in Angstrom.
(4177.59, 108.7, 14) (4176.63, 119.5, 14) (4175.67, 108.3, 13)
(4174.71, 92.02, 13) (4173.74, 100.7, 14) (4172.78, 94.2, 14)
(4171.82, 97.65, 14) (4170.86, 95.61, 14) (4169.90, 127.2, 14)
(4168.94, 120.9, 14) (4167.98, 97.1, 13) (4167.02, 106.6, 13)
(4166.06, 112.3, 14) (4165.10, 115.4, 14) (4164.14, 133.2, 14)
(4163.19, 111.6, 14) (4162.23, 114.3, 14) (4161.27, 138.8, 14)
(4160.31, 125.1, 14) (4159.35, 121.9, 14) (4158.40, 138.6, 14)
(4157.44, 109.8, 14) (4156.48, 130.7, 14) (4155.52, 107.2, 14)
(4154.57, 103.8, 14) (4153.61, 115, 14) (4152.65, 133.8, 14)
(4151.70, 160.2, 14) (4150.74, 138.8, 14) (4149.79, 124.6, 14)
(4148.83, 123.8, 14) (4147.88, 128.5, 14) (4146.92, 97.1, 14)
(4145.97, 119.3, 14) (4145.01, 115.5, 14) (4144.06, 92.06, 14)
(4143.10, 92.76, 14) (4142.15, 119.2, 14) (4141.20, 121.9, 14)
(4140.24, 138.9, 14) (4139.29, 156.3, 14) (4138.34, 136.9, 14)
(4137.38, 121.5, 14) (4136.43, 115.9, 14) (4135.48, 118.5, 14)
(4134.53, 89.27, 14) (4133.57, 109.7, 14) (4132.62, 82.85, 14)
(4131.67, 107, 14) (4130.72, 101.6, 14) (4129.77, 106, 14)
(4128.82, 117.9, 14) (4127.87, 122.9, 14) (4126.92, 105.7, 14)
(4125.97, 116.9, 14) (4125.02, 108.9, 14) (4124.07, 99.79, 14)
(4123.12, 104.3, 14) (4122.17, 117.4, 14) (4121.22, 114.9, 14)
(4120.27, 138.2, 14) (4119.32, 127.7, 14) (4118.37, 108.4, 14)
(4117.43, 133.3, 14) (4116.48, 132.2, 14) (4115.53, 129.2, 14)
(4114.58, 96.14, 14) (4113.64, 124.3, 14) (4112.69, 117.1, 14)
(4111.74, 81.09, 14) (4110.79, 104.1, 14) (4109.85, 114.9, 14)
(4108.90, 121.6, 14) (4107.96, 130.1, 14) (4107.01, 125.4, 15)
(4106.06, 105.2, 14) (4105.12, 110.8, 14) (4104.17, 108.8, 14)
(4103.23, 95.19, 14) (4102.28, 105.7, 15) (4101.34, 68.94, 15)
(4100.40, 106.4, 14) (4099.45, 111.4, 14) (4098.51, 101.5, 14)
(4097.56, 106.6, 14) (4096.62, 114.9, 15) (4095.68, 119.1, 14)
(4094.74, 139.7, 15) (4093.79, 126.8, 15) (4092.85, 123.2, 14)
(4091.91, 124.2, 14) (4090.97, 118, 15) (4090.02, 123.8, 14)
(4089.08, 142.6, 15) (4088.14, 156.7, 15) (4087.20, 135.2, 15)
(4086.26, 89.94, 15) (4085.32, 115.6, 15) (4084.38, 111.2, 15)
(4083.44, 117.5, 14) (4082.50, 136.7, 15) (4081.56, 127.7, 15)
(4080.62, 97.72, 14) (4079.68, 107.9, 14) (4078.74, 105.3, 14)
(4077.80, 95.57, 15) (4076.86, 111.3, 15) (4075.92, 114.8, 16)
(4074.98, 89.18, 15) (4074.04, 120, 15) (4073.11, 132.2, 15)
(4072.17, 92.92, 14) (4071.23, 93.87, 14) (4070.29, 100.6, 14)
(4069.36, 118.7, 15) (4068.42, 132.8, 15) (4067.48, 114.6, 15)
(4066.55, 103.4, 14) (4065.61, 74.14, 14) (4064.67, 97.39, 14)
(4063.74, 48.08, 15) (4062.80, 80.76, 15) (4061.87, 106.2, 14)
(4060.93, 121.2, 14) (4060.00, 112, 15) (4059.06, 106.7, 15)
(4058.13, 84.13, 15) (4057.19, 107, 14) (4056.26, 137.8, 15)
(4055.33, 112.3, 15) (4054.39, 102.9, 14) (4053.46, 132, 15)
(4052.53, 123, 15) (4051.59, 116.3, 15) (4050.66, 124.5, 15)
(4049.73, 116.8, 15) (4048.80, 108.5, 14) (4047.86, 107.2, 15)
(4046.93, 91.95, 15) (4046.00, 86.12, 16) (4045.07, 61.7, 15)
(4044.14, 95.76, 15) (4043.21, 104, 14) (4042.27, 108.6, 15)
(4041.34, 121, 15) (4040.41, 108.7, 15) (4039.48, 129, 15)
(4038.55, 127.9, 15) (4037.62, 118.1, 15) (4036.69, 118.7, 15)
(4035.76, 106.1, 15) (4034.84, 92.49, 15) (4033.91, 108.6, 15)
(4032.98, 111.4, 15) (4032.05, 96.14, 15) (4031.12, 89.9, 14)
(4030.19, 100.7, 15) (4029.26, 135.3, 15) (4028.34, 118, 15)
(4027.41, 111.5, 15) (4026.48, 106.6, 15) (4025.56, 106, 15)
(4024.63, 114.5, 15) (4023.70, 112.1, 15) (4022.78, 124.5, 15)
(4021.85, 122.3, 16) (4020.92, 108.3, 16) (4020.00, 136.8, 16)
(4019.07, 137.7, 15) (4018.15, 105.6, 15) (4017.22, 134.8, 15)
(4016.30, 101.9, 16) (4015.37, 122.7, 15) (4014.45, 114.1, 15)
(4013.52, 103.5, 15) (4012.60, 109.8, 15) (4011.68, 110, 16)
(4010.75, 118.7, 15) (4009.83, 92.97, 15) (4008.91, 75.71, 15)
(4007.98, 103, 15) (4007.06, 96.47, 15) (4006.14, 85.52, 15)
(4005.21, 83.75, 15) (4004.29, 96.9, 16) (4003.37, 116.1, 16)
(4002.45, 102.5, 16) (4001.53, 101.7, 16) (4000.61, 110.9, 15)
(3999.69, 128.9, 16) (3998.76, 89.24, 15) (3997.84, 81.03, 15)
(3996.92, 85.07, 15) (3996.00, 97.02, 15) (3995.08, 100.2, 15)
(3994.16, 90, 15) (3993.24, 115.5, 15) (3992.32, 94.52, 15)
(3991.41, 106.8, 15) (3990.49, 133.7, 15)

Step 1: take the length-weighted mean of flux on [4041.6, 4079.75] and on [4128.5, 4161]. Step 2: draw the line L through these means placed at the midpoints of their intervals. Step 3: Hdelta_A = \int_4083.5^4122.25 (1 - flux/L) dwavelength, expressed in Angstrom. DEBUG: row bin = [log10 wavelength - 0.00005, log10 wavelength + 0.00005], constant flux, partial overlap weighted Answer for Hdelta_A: -1.7 Angstrom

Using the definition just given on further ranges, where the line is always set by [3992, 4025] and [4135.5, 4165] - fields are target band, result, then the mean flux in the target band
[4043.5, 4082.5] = 2.4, 106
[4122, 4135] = 1.5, 106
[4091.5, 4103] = 0.5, 112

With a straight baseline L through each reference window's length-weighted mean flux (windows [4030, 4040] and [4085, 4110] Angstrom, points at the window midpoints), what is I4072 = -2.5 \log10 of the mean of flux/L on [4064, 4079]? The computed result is 0.08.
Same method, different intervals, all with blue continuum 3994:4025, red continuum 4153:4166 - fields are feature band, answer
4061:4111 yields 0.02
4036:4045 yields -0.03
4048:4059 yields -0.04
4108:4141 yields 0.01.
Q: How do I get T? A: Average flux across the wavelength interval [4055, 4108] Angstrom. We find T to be 111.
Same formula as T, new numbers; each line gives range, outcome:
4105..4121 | 118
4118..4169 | 117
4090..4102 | 114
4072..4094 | 118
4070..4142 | 115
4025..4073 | 107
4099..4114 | 108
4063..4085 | 106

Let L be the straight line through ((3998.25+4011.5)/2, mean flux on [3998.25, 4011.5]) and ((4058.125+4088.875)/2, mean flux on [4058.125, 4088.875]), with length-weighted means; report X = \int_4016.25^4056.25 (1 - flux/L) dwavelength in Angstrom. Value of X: -3.1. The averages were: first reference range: 100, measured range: 112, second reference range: 108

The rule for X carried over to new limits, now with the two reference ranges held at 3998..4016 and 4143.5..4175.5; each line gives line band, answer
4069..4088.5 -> -0.6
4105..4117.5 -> -0.4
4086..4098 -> -1.6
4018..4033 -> -1.4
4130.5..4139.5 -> 0.1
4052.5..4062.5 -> -0.5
